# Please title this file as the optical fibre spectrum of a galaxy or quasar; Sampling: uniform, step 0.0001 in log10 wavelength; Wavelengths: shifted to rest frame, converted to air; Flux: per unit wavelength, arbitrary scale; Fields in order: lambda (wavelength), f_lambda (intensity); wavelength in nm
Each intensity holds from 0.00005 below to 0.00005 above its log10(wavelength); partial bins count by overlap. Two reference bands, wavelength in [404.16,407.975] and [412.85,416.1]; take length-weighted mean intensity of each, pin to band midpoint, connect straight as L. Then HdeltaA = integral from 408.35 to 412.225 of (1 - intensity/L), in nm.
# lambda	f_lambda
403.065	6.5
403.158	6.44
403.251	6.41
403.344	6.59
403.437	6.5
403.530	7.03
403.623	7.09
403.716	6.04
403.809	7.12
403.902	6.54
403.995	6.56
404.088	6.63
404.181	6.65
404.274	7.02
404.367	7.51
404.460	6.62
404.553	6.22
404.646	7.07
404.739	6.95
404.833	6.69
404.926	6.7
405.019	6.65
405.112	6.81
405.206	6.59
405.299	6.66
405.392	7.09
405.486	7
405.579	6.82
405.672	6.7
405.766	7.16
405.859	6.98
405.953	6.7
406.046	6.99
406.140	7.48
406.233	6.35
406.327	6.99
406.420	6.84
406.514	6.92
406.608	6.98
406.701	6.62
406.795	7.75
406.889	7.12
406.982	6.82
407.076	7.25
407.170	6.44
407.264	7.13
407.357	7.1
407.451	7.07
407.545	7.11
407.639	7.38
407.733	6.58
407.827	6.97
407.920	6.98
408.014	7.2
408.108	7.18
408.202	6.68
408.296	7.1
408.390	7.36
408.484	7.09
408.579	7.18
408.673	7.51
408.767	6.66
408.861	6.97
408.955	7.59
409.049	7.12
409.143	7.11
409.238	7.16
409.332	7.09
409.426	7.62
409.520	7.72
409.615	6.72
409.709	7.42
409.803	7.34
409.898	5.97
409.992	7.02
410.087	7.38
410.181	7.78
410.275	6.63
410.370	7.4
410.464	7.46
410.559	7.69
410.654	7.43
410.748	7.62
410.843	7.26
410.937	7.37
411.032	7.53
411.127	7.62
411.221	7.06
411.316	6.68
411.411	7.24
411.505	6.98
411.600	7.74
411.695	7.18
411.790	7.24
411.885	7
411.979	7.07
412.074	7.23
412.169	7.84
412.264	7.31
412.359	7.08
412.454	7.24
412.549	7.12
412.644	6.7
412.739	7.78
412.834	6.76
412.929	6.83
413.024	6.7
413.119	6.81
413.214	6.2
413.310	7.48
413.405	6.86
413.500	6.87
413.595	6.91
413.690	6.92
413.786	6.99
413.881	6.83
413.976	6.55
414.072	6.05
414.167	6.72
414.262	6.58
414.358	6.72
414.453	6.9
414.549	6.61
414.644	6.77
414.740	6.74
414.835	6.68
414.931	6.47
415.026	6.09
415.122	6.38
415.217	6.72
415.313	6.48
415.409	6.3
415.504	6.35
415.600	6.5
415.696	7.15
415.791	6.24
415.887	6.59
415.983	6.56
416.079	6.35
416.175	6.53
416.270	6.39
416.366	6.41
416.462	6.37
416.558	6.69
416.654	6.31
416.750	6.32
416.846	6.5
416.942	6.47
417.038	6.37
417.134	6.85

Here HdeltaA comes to -0.27 nm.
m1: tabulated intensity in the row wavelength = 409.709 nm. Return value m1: 7.42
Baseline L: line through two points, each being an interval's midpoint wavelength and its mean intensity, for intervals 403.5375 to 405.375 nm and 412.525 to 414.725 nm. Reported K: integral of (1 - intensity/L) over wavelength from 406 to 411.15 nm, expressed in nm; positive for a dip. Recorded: -0.27 nm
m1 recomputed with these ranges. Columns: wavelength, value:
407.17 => 6.44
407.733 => 6.58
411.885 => 7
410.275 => 6.63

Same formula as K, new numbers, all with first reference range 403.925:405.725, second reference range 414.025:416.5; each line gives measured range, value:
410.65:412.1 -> -0.14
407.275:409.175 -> -0.11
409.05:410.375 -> -0.10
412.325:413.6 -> -0.07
